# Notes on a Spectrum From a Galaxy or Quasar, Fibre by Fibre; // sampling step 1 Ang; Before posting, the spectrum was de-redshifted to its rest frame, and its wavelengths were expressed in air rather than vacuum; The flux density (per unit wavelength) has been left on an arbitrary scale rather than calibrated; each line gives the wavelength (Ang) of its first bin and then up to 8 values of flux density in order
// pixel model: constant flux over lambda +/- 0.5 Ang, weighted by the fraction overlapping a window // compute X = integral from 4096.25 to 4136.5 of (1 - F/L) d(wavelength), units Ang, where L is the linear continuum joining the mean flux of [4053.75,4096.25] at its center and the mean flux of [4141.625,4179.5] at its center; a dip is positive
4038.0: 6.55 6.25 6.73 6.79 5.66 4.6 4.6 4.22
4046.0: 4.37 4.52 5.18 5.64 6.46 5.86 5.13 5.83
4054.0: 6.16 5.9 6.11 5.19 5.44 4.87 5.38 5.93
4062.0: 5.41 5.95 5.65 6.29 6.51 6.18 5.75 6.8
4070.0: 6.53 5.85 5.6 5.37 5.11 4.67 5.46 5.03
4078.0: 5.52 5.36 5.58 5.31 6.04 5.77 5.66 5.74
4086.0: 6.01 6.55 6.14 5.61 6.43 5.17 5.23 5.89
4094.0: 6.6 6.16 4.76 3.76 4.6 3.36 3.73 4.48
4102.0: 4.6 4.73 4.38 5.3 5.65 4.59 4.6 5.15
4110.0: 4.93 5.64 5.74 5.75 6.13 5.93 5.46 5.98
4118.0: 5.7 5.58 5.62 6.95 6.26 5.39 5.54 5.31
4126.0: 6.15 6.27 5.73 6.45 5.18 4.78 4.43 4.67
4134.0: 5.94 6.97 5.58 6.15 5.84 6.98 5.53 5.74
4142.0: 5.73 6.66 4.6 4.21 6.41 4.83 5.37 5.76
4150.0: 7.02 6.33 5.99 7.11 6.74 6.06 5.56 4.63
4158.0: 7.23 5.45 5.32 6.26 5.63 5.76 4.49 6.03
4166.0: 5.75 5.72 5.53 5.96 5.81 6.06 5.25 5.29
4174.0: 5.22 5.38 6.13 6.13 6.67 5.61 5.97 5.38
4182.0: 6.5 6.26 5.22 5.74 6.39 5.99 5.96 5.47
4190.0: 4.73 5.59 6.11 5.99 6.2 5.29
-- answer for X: 3.07 Ang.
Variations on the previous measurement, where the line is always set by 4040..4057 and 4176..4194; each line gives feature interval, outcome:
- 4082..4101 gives 0.7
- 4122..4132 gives 0.2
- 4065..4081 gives -0.4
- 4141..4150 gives 0.3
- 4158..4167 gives 0.2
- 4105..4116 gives 0.5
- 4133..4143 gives -0.5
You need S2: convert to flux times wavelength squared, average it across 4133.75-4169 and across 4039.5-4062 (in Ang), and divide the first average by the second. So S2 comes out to 1.12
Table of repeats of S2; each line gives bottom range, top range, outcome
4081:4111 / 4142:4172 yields 1.14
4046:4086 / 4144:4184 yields 1.08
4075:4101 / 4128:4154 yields 1.10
